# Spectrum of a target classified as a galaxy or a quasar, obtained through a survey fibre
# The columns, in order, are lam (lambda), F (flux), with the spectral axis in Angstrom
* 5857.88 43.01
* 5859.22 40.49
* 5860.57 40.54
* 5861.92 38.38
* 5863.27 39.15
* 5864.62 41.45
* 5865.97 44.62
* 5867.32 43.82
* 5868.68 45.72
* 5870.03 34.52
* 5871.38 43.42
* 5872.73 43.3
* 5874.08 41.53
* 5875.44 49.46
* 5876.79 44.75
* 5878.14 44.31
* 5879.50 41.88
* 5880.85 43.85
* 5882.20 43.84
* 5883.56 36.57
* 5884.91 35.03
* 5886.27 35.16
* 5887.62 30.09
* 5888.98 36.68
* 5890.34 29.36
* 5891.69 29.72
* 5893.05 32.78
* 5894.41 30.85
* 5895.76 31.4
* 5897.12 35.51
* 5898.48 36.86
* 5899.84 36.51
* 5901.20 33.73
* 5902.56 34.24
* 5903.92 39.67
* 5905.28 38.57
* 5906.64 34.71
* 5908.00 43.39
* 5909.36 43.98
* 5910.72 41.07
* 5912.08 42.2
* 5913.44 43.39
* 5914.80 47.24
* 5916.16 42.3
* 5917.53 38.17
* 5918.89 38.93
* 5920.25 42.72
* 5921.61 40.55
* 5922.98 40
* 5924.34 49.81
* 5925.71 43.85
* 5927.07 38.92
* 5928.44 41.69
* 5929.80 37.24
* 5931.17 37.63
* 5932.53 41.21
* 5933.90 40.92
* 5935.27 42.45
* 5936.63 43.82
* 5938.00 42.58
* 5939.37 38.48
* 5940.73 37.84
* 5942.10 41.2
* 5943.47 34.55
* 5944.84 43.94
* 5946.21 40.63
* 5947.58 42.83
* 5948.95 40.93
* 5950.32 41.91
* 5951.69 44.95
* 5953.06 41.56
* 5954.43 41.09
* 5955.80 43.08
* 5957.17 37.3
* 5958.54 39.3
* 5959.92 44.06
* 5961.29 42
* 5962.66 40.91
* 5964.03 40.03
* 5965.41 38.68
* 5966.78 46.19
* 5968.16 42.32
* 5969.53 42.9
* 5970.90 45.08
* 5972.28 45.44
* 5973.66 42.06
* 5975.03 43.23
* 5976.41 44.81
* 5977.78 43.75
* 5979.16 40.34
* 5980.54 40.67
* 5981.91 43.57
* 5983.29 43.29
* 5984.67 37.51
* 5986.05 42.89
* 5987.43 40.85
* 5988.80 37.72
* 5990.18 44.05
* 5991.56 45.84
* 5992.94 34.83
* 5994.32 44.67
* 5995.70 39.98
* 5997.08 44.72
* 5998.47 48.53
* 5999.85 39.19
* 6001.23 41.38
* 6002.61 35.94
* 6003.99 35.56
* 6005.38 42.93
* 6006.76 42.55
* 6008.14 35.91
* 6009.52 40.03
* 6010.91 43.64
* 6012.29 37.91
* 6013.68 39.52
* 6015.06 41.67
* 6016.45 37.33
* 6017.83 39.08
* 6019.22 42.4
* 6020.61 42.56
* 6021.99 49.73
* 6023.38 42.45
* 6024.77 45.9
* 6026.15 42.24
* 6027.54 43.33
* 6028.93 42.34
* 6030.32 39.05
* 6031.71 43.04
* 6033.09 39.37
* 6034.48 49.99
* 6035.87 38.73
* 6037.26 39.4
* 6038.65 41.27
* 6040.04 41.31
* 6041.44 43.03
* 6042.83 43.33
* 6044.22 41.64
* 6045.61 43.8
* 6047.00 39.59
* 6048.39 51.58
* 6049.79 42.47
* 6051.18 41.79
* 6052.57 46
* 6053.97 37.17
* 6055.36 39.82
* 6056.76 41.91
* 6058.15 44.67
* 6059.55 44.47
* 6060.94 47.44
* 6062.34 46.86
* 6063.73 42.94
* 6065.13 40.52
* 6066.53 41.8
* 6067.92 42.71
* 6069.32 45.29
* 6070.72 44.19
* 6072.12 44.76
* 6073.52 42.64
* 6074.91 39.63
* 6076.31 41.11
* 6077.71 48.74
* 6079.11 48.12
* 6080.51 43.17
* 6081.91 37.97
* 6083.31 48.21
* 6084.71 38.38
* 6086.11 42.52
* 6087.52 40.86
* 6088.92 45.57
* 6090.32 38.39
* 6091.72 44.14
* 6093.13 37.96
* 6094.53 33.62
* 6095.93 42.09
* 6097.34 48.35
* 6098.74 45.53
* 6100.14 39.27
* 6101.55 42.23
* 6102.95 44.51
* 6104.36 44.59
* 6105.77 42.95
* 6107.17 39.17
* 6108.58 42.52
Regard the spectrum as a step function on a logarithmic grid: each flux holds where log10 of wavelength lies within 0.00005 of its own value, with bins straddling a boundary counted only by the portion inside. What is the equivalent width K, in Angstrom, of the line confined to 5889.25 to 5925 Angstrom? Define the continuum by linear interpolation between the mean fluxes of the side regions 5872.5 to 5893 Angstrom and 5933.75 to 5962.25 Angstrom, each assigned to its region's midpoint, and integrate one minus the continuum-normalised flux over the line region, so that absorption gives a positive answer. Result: 1.2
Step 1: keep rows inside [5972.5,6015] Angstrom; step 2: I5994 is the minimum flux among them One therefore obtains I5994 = 34.83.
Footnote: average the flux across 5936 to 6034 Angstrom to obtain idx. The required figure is 41.6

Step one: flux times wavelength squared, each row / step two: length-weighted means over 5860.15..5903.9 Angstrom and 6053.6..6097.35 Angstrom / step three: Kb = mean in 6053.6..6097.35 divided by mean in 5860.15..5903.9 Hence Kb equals 1.18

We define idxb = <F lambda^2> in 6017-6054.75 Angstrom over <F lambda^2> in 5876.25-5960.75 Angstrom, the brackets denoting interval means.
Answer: 1.12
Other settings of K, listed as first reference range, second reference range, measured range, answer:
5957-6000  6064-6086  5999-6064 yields 1.0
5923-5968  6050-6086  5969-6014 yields 0.5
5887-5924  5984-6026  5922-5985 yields -3.6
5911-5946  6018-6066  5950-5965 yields 0.1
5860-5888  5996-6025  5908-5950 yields -0.2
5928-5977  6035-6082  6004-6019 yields 0.9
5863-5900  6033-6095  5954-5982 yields -1.1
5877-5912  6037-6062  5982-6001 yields -0.6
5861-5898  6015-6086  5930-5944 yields 0.0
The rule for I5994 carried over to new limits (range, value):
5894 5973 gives 30.85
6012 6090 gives 37.17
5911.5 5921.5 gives 38.17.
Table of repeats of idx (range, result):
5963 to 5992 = 42.4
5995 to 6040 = 41.5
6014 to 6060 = 42.5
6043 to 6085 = 43.4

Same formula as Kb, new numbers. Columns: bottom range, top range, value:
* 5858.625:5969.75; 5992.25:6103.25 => 1.10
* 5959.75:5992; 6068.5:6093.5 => 1.05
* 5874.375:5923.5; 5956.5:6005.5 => 1.11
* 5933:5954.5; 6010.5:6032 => 1.04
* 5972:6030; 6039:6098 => 1.05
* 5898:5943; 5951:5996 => 1.06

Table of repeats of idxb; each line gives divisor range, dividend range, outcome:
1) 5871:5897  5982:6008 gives 1.13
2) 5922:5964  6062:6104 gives 1.09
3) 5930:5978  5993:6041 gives 1.02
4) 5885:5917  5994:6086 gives 1.20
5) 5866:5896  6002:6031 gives 1.11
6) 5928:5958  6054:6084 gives 1.11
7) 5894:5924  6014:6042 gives 1.12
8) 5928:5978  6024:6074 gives 1.07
